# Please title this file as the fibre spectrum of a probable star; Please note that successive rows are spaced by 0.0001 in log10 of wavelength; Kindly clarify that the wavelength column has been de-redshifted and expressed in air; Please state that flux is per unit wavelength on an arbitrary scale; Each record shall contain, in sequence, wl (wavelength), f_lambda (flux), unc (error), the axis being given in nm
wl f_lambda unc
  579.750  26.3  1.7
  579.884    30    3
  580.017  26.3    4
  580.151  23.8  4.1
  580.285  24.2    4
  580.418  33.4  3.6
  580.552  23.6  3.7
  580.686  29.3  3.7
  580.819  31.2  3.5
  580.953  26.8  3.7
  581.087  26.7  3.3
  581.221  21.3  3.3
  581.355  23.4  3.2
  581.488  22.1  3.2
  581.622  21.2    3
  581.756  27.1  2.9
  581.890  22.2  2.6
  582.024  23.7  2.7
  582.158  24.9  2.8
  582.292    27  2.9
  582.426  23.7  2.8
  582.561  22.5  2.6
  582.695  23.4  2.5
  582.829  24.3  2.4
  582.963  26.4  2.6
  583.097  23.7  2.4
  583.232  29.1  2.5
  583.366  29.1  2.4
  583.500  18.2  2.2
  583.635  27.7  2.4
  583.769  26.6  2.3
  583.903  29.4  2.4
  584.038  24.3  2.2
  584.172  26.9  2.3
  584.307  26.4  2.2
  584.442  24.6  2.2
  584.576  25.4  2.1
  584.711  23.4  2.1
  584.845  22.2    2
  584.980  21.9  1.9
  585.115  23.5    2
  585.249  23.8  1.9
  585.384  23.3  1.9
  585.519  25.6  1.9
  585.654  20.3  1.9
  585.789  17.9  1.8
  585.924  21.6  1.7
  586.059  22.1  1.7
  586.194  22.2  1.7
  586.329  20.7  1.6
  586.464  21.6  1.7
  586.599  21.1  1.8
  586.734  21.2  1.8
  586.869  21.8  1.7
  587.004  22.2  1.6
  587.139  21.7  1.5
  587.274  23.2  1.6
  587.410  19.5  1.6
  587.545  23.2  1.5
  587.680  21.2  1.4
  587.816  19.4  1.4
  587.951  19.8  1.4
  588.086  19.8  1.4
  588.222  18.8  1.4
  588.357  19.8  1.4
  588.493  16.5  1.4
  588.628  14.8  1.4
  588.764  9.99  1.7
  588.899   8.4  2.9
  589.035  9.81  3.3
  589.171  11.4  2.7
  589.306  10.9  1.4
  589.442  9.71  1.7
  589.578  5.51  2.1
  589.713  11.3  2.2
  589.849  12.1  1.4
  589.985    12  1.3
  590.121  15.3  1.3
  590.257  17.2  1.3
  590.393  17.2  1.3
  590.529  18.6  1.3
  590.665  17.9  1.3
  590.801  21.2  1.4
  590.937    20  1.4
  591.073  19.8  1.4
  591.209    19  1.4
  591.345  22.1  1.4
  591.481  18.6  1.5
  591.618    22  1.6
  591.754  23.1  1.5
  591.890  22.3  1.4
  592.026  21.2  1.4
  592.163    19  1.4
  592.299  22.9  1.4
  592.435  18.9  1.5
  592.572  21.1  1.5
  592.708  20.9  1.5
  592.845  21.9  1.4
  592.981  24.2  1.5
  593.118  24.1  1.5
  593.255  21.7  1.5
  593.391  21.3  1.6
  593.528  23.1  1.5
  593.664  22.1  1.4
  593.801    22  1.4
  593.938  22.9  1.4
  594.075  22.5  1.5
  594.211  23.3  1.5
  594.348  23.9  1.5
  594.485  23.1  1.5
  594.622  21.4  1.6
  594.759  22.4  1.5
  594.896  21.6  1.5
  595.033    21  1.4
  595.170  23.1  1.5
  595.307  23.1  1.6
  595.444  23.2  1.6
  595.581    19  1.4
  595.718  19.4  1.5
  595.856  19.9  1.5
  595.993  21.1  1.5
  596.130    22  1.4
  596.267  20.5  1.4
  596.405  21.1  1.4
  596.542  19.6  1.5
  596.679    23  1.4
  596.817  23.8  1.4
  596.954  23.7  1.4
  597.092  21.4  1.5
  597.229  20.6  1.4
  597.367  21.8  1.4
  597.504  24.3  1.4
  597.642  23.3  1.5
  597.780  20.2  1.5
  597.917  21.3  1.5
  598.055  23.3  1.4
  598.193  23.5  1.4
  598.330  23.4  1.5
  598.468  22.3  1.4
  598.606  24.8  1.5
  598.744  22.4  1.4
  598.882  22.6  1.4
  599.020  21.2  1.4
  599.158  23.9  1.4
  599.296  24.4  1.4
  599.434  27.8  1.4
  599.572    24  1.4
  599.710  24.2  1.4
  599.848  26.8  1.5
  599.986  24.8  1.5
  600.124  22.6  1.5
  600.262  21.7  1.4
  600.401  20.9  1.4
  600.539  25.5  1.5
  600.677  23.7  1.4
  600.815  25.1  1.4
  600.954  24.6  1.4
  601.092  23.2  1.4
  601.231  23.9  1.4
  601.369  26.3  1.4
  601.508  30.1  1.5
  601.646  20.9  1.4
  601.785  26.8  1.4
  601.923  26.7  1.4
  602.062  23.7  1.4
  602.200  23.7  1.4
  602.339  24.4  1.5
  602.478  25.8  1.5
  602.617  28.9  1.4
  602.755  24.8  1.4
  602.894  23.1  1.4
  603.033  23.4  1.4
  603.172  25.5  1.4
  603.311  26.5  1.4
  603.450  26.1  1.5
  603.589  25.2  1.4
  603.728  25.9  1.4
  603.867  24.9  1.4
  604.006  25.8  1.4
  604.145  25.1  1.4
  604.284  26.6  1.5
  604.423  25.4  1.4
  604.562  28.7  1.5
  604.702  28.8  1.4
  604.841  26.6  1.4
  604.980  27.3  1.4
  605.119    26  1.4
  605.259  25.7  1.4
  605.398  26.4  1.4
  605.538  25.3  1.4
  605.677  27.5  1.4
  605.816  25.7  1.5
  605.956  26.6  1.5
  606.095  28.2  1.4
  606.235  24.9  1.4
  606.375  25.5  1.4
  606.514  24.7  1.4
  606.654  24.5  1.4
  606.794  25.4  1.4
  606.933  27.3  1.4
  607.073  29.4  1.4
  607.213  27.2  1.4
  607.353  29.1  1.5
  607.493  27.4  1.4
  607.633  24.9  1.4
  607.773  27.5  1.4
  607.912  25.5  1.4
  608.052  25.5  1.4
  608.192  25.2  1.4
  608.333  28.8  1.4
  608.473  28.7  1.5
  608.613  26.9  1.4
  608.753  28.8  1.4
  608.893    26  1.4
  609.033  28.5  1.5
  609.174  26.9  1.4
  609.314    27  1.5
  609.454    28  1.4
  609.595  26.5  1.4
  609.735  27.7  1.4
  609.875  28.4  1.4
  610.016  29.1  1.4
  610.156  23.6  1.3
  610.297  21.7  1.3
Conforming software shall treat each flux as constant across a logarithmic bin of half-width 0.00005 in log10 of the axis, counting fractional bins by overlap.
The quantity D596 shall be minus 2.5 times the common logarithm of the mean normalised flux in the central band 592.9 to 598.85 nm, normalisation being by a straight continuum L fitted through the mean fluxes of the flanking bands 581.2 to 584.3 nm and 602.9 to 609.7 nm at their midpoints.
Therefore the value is 0.16 mag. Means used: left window 24.8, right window 26.5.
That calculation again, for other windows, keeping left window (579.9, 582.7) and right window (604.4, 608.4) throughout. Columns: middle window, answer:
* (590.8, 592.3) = 0.23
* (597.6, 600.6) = 0.12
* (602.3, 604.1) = 0.04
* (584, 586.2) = 0.10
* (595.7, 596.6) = 0.26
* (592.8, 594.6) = 0.14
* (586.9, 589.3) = 0.41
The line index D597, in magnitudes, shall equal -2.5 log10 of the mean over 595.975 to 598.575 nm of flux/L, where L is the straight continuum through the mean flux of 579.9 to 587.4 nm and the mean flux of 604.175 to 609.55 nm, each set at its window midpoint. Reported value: 0.161 mag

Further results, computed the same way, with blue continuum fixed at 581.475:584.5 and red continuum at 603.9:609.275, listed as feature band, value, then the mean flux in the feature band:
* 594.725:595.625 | 0.18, 22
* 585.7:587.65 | 0.18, 21.4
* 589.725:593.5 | 0.28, 19.7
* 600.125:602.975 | 0.07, 24.6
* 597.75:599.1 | 0.16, 22.6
